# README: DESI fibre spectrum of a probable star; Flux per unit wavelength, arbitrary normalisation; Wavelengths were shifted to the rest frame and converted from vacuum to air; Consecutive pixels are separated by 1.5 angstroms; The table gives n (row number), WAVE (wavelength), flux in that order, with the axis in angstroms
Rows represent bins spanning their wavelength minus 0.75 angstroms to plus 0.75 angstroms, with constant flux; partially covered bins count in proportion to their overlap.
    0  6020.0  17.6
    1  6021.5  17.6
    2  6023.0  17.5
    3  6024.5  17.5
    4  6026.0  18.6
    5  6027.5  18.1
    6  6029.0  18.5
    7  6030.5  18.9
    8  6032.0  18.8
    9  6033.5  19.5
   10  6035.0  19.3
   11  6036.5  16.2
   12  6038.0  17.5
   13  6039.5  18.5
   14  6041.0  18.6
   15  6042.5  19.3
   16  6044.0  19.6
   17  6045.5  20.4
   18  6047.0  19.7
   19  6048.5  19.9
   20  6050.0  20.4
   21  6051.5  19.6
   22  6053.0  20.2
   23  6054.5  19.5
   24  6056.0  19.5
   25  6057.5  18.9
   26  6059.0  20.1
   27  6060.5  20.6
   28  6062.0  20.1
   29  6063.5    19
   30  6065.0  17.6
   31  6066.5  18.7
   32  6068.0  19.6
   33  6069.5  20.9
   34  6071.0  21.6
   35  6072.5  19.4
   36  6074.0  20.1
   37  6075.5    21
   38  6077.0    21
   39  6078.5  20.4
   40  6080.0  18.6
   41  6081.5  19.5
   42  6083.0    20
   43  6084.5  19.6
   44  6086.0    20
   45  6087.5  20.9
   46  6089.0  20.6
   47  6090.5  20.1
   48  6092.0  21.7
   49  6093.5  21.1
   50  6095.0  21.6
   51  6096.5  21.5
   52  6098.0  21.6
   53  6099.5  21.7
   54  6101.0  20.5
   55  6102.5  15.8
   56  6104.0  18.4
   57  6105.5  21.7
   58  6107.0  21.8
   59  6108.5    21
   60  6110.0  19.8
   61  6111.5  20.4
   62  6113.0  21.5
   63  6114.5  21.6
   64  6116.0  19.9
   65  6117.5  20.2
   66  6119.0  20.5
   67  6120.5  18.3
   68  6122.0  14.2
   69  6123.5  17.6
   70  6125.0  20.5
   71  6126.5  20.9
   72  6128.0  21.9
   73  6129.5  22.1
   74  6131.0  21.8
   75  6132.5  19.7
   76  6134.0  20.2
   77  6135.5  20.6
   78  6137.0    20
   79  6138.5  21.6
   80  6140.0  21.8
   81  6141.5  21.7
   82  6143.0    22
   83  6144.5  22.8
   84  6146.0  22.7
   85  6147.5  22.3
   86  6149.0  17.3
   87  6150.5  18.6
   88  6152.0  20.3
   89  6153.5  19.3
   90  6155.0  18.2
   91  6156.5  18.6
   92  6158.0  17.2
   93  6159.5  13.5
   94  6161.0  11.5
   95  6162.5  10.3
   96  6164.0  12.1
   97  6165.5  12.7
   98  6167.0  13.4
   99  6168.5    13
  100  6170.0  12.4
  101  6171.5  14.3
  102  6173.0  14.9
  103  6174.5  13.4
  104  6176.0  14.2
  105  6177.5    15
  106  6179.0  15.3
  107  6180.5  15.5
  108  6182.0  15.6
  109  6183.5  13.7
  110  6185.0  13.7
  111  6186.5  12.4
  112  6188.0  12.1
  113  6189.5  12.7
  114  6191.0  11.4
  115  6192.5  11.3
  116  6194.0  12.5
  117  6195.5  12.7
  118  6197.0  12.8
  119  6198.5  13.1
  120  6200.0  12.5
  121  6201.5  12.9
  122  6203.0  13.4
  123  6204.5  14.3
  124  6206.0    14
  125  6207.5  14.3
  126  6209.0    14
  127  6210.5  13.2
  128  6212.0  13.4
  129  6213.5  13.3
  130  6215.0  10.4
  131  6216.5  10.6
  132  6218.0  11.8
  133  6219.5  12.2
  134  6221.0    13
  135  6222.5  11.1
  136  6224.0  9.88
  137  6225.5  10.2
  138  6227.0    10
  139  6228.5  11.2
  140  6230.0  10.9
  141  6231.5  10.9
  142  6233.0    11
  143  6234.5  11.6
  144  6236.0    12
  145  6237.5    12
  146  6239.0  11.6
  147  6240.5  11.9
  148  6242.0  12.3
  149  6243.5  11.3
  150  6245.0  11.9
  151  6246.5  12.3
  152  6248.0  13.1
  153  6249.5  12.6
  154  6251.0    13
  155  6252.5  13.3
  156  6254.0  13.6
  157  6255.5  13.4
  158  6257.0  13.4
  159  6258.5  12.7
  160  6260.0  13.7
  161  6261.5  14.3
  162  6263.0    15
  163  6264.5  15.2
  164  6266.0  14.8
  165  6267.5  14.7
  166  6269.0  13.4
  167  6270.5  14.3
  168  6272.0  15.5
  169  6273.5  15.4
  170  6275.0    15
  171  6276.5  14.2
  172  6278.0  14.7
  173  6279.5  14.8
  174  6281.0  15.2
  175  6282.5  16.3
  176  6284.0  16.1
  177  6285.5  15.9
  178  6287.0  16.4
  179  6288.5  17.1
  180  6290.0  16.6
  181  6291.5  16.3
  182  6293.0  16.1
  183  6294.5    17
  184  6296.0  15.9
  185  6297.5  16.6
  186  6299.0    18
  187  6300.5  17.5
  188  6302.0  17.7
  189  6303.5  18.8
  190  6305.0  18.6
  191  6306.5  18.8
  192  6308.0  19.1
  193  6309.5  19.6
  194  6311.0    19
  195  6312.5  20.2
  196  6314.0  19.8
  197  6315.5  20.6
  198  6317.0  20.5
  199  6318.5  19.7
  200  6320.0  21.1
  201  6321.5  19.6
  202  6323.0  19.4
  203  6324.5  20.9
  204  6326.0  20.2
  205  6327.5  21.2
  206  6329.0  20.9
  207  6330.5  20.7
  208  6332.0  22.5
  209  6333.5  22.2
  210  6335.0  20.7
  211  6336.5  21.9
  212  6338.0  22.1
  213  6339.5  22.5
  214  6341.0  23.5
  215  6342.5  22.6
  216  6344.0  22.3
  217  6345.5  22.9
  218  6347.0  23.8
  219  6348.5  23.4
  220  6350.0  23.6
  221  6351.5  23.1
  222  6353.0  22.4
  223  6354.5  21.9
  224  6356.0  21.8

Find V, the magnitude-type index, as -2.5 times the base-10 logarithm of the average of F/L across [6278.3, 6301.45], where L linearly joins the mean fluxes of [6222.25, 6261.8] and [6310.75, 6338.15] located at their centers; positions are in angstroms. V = 0.045 mag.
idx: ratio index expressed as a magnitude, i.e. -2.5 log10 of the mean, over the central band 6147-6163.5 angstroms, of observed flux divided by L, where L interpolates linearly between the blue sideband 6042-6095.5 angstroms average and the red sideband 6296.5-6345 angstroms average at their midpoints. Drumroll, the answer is 0.19 mag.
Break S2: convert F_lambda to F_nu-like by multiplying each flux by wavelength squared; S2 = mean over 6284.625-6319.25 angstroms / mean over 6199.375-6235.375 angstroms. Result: 1.5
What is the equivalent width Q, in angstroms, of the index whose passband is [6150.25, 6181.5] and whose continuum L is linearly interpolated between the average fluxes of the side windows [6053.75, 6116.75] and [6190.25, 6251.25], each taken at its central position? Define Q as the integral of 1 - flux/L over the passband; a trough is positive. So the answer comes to 1.1 angstroms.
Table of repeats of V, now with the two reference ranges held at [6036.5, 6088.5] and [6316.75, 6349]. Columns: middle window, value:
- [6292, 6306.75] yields 0.22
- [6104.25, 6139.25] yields -0.01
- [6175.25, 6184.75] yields 0.35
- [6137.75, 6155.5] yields -0.03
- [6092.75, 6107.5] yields -0.03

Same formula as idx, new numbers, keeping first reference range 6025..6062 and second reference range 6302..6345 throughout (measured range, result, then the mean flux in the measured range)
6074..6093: -0.049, 20.3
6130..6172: 0.106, 17.9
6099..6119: -0.043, 20.3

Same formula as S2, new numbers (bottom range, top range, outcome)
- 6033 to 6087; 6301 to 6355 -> 1.17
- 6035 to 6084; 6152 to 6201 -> 0.74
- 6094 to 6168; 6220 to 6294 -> 0.73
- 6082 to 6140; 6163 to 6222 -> 0.66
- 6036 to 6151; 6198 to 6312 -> 0.74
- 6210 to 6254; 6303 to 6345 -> 1.80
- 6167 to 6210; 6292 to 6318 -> 1.42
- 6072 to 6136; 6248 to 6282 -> 0.74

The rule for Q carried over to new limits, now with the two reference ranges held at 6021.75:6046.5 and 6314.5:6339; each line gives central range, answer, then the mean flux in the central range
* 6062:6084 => -1.1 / 19.8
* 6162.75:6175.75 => 4.3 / 13.2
